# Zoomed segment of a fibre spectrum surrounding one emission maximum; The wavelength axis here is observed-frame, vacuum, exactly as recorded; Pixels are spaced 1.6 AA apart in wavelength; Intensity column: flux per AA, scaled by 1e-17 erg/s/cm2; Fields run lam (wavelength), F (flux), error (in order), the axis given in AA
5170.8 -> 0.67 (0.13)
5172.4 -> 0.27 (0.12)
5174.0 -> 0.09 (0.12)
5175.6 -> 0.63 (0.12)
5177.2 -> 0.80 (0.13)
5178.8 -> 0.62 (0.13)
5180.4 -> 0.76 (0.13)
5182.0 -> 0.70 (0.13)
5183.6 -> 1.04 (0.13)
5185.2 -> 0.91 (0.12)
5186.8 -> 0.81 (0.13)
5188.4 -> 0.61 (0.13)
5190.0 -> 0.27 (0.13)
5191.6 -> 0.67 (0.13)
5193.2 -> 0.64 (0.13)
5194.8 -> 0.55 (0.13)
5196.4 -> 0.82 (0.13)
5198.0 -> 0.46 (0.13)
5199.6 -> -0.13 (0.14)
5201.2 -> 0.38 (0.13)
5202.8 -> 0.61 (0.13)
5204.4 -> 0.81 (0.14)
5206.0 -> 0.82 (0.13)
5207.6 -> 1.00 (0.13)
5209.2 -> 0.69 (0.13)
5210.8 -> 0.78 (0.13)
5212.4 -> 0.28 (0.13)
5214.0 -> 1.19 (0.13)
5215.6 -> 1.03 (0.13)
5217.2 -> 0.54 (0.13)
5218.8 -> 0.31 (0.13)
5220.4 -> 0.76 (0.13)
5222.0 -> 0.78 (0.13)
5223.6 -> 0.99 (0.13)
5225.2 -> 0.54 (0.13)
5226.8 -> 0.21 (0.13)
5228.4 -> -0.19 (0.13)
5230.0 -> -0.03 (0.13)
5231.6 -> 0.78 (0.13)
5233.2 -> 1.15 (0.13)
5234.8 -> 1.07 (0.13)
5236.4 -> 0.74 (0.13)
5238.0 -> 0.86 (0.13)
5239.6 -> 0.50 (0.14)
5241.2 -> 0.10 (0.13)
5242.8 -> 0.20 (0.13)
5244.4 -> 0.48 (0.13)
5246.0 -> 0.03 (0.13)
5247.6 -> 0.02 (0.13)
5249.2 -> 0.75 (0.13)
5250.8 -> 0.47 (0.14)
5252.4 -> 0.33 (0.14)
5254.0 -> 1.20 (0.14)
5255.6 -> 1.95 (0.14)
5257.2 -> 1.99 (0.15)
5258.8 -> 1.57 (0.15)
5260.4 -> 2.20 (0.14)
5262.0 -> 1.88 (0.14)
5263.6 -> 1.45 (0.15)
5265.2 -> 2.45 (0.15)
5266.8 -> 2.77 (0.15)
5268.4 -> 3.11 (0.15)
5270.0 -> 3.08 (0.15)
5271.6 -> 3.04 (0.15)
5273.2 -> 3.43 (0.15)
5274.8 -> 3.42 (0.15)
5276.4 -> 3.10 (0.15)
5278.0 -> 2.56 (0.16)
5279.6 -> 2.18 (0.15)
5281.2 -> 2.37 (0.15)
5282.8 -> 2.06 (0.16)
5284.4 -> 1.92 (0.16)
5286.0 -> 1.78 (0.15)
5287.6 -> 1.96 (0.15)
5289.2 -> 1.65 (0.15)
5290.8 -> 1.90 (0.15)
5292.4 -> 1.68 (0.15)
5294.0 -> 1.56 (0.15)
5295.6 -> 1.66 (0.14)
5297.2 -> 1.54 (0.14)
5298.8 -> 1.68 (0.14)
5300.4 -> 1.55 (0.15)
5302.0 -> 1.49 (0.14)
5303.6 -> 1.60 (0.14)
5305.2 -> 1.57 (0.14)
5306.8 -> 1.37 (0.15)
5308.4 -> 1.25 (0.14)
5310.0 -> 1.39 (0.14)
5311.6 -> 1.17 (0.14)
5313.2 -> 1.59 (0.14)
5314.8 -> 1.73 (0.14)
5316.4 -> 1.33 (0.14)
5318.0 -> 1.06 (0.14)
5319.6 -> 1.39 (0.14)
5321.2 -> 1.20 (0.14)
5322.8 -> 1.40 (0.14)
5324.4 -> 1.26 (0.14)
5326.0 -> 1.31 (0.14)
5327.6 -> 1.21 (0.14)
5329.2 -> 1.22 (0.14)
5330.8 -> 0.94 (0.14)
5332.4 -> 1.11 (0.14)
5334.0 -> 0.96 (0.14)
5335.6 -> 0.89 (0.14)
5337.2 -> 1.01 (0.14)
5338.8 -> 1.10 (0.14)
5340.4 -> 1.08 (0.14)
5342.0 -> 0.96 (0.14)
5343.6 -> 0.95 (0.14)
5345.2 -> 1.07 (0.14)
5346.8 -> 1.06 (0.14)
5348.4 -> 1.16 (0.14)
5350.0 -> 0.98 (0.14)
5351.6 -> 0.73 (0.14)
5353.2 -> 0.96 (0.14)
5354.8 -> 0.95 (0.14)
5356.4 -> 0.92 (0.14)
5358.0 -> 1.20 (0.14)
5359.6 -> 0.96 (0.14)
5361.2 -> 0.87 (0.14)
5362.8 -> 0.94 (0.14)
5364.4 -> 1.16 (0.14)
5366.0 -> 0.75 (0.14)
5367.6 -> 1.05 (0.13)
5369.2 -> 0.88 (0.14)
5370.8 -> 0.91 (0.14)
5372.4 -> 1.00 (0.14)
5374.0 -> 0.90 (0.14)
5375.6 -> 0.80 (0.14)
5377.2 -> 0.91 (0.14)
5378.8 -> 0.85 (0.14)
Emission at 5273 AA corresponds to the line Lyman alpha 1216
